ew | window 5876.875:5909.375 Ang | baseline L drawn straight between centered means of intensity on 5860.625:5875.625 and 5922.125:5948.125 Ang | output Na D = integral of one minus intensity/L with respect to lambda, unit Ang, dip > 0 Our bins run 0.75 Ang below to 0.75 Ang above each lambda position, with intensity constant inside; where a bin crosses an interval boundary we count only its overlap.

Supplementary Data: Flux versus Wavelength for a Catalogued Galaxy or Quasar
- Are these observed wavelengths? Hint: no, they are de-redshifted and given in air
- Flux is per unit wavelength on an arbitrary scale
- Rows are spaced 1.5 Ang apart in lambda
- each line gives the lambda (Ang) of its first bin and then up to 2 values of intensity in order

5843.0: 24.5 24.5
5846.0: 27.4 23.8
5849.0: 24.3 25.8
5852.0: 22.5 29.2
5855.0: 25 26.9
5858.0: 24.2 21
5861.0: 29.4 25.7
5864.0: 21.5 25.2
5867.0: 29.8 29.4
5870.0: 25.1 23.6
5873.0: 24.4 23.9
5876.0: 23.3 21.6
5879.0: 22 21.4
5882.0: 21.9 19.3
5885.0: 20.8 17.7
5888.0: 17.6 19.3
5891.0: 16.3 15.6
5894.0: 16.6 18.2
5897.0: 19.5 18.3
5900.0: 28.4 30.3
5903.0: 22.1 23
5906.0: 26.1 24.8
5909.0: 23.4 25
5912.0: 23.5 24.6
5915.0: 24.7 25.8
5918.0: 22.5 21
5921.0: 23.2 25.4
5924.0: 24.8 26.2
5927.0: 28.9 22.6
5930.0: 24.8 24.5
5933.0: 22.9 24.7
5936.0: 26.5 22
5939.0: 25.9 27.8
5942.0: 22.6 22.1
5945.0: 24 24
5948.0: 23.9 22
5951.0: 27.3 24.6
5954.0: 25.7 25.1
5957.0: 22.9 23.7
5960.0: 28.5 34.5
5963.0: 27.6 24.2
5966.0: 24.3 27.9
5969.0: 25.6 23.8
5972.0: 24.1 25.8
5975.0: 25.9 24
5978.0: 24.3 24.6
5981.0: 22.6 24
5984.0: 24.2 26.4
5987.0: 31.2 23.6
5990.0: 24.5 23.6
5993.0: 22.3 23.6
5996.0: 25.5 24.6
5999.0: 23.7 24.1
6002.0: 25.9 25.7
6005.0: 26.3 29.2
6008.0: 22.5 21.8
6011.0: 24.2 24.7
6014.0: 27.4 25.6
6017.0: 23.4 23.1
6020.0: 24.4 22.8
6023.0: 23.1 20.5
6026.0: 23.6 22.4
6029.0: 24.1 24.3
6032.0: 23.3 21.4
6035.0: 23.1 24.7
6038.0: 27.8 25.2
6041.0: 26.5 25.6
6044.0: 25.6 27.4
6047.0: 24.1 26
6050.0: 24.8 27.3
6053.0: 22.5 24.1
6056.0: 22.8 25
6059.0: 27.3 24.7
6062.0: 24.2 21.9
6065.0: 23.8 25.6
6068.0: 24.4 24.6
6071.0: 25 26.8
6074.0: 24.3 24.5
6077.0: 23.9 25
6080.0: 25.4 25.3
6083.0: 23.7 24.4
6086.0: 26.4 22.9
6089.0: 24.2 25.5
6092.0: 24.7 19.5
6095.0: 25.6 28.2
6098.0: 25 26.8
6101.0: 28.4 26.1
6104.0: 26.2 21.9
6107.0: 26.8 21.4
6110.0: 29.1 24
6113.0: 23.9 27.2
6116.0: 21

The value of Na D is 5.4 Ang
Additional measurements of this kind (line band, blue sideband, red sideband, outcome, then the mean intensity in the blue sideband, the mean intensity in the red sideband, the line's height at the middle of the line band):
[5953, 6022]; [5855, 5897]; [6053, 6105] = -4.1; 22.3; 24.8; 23.7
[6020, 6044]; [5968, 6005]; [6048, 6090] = 0.7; 24.8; 24.7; 24.7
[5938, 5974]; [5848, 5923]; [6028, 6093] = -2.3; 23.2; 24.7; 23.8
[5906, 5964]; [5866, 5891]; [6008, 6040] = -4.8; 22.4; 23.8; 23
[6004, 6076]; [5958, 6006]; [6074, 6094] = 0.7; 25.4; 24.3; 24.8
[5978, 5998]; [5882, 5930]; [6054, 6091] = -1.0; 22.5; 24.6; 23.5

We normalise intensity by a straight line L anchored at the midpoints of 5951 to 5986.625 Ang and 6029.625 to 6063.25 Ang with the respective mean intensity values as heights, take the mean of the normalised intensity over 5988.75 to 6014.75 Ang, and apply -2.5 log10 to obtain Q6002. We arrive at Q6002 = 0.025 mag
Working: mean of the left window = 25.5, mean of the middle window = 24.7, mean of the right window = 24.8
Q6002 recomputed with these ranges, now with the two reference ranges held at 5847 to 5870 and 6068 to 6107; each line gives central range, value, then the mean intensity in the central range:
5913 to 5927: 0.041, 24.5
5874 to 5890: 0.224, 20.8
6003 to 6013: 0.013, 24.9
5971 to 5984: 0.039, 24.4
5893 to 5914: 0.110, 23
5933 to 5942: 0.019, 24.9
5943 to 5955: 0.048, 24.3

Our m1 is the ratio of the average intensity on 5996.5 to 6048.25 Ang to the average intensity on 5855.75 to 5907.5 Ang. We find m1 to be 1.08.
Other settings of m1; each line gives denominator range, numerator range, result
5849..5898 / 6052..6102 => 1.09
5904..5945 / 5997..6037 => 0.99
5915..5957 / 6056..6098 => 1.01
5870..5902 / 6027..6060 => 1.18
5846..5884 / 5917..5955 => 1.00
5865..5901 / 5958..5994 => 1.18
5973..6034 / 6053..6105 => 1.02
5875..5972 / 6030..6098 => 1.05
